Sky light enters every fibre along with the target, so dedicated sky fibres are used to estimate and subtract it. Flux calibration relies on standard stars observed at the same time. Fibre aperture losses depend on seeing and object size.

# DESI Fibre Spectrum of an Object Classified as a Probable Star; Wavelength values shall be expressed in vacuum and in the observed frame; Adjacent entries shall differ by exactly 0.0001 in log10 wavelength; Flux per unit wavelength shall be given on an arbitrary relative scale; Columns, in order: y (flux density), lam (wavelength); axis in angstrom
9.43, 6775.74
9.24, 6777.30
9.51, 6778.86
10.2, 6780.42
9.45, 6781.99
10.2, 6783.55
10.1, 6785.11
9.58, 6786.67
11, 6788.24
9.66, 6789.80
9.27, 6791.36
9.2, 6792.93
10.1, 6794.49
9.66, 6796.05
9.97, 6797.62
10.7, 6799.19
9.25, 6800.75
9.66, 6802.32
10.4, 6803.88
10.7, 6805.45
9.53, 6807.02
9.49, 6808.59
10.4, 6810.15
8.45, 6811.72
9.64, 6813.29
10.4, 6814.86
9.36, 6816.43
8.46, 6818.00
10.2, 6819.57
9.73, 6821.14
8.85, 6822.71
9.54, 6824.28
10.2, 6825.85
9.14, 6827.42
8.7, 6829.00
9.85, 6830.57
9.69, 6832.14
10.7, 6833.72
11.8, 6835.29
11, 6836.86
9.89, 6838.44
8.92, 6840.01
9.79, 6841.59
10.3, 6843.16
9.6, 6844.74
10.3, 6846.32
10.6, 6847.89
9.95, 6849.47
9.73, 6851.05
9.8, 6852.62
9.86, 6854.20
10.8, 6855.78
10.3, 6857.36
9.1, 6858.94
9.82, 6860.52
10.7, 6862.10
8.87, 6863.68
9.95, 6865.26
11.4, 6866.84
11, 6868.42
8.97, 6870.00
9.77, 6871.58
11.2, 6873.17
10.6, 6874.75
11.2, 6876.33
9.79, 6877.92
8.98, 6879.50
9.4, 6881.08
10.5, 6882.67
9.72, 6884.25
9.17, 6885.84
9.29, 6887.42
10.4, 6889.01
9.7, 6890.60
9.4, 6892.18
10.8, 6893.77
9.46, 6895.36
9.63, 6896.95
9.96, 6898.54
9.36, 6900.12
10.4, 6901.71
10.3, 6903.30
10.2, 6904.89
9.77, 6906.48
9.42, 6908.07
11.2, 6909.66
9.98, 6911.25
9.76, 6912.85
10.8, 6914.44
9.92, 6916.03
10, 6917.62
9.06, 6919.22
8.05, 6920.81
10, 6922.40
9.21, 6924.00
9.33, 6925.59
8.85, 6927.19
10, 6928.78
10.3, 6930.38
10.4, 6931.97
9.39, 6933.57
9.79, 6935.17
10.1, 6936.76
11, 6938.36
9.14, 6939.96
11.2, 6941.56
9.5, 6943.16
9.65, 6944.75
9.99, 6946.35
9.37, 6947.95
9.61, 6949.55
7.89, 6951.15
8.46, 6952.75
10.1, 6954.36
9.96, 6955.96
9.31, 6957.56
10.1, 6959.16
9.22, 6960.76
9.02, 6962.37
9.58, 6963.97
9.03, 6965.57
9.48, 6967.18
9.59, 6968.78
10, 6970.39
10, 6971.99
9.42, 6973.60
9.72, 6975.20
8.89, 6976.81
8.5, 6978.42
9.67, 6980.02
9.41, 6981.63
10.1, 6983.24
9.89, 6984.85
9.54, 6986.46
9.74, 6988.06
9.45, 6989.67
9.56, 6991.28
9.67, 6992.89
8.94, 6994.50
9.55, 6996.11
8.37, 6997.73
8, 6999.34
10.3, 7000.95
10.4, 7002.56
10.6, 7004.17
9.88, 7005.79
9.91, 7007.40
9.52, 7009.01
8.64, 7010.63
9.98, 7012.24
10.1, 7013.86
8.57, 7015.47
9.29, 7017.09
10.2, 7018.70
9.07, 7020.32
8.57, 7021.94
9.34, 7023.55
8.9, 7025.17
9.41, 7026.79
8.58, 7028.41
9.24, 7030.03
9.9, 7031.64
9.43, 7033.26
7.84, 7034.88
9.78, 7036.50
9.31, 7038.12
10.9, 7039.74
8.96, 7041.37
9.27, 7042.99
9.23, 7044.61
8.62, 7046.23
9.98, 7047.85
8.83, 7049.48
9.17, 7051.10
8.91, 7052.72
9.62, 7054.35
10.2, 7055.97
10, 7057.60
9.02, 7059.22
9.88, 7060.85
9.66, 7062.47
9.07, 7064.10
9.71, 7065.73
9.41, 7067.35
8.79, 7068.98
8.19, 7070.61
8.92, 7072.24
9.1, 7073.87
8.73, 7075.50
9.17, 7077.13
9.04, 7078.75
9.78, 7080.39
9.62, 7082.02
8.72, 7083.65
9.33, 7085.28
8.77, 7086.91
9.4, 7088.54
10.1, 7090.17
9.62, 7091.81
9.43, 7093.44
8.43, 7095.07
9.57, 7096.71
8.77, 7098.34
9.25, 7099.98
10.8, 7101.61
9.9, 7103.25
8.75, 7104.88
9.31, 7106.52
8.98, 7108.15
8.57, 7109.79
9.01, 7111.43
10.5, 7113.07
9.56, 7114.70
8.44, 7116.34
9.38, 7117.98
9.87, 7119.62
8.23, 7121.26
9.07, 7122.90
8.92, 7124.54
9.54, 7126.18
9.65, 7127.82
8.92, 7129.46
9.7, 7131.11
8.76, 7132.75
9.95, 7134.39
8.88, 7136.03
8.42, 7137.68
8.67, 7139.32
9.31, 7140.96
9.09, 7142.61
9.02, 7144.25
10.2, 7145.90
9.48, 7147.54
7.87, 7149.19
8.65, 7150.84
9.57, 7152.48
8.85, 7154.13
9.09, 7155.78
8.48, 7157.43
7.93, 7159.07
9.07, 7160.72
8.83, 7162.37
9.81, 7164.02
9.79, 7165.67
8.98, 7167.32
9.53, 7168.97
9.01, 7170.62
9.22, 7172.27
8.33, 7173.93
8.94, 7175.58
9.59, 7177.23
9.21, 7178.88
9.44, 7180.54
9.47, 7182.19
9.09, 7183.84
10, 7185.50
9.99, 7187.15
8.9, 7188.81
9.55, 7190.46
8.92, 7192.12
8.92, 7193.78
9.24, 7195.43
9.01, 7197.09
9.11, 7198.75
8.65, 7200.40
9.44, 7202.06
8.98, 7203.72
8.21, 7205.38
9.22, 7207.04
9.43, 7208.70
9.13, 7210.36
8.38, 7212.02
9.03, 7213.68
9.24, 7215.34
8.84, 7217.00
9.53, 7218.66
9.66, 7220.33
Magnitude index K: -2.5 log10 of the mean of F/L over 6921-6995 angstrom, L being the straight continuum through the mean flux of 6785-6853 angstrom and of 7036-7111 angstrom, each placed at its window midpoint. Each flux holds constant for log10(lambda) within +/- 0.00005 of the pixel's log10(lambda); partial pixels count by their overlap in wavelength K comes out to 0.00 mag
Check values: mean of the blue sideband 9.85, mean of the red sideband 9.31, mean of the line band 9.58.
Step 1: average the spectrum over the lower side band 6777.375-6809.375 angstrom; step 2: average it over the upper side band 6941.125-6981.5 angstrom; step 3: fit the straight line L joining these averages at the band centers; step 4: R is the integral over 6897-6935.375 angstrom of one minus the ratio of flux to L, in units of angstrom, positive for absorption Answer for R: -0.91 angstrom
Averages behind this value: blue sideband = 9.87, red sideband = 9.47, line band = 9.81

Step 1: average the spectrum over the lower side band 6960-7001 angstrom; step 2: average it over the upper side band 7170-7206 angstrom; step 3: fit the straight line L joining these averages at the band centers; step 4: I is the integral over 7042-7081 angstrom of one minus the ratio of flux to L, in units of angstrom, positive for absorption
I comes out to 0.2 angstrom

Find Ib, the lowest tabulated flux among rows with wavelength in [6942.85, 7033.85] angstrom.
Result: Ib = 7.89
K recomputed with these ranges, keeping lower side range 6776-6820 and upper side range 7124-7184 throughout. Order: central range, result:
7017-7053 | 0.009 mag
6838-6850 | -0.026 mag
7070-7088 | 0.024 mag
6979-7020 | -0.018 mag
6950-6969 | 0.019 mag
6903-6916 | -0.065 mag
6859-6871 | -0.043 mag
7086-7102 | -0.018 mag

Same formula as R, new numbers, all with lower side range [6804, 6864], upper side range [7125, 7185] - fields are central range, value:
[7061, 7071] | 0.1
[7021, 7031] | 0.4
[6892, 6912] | -0.6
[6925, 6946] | -0.6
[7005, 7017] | -0.1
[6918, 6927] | 0.5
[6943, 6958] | 0.3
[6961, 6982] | 0.3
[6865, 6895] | -0.9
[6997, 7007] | -0.1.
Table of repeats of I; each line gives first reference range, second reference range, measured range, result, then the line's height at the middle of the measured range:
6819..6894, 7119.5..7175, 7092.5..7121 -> -0.34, 9.19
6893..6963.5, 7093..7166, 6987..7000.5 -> 0.51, 9.55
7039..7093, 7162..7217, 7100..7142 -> 0.05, 9.25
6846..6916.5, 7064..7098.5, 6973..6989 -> 0.19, 9.6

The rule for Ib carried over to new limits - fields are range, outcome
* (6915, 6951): 8.05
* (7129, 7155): 7.87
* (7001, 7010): 9.52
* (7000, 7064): 7.84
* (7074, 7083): 8.73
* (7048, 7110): 8.19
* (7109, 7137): 8.23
